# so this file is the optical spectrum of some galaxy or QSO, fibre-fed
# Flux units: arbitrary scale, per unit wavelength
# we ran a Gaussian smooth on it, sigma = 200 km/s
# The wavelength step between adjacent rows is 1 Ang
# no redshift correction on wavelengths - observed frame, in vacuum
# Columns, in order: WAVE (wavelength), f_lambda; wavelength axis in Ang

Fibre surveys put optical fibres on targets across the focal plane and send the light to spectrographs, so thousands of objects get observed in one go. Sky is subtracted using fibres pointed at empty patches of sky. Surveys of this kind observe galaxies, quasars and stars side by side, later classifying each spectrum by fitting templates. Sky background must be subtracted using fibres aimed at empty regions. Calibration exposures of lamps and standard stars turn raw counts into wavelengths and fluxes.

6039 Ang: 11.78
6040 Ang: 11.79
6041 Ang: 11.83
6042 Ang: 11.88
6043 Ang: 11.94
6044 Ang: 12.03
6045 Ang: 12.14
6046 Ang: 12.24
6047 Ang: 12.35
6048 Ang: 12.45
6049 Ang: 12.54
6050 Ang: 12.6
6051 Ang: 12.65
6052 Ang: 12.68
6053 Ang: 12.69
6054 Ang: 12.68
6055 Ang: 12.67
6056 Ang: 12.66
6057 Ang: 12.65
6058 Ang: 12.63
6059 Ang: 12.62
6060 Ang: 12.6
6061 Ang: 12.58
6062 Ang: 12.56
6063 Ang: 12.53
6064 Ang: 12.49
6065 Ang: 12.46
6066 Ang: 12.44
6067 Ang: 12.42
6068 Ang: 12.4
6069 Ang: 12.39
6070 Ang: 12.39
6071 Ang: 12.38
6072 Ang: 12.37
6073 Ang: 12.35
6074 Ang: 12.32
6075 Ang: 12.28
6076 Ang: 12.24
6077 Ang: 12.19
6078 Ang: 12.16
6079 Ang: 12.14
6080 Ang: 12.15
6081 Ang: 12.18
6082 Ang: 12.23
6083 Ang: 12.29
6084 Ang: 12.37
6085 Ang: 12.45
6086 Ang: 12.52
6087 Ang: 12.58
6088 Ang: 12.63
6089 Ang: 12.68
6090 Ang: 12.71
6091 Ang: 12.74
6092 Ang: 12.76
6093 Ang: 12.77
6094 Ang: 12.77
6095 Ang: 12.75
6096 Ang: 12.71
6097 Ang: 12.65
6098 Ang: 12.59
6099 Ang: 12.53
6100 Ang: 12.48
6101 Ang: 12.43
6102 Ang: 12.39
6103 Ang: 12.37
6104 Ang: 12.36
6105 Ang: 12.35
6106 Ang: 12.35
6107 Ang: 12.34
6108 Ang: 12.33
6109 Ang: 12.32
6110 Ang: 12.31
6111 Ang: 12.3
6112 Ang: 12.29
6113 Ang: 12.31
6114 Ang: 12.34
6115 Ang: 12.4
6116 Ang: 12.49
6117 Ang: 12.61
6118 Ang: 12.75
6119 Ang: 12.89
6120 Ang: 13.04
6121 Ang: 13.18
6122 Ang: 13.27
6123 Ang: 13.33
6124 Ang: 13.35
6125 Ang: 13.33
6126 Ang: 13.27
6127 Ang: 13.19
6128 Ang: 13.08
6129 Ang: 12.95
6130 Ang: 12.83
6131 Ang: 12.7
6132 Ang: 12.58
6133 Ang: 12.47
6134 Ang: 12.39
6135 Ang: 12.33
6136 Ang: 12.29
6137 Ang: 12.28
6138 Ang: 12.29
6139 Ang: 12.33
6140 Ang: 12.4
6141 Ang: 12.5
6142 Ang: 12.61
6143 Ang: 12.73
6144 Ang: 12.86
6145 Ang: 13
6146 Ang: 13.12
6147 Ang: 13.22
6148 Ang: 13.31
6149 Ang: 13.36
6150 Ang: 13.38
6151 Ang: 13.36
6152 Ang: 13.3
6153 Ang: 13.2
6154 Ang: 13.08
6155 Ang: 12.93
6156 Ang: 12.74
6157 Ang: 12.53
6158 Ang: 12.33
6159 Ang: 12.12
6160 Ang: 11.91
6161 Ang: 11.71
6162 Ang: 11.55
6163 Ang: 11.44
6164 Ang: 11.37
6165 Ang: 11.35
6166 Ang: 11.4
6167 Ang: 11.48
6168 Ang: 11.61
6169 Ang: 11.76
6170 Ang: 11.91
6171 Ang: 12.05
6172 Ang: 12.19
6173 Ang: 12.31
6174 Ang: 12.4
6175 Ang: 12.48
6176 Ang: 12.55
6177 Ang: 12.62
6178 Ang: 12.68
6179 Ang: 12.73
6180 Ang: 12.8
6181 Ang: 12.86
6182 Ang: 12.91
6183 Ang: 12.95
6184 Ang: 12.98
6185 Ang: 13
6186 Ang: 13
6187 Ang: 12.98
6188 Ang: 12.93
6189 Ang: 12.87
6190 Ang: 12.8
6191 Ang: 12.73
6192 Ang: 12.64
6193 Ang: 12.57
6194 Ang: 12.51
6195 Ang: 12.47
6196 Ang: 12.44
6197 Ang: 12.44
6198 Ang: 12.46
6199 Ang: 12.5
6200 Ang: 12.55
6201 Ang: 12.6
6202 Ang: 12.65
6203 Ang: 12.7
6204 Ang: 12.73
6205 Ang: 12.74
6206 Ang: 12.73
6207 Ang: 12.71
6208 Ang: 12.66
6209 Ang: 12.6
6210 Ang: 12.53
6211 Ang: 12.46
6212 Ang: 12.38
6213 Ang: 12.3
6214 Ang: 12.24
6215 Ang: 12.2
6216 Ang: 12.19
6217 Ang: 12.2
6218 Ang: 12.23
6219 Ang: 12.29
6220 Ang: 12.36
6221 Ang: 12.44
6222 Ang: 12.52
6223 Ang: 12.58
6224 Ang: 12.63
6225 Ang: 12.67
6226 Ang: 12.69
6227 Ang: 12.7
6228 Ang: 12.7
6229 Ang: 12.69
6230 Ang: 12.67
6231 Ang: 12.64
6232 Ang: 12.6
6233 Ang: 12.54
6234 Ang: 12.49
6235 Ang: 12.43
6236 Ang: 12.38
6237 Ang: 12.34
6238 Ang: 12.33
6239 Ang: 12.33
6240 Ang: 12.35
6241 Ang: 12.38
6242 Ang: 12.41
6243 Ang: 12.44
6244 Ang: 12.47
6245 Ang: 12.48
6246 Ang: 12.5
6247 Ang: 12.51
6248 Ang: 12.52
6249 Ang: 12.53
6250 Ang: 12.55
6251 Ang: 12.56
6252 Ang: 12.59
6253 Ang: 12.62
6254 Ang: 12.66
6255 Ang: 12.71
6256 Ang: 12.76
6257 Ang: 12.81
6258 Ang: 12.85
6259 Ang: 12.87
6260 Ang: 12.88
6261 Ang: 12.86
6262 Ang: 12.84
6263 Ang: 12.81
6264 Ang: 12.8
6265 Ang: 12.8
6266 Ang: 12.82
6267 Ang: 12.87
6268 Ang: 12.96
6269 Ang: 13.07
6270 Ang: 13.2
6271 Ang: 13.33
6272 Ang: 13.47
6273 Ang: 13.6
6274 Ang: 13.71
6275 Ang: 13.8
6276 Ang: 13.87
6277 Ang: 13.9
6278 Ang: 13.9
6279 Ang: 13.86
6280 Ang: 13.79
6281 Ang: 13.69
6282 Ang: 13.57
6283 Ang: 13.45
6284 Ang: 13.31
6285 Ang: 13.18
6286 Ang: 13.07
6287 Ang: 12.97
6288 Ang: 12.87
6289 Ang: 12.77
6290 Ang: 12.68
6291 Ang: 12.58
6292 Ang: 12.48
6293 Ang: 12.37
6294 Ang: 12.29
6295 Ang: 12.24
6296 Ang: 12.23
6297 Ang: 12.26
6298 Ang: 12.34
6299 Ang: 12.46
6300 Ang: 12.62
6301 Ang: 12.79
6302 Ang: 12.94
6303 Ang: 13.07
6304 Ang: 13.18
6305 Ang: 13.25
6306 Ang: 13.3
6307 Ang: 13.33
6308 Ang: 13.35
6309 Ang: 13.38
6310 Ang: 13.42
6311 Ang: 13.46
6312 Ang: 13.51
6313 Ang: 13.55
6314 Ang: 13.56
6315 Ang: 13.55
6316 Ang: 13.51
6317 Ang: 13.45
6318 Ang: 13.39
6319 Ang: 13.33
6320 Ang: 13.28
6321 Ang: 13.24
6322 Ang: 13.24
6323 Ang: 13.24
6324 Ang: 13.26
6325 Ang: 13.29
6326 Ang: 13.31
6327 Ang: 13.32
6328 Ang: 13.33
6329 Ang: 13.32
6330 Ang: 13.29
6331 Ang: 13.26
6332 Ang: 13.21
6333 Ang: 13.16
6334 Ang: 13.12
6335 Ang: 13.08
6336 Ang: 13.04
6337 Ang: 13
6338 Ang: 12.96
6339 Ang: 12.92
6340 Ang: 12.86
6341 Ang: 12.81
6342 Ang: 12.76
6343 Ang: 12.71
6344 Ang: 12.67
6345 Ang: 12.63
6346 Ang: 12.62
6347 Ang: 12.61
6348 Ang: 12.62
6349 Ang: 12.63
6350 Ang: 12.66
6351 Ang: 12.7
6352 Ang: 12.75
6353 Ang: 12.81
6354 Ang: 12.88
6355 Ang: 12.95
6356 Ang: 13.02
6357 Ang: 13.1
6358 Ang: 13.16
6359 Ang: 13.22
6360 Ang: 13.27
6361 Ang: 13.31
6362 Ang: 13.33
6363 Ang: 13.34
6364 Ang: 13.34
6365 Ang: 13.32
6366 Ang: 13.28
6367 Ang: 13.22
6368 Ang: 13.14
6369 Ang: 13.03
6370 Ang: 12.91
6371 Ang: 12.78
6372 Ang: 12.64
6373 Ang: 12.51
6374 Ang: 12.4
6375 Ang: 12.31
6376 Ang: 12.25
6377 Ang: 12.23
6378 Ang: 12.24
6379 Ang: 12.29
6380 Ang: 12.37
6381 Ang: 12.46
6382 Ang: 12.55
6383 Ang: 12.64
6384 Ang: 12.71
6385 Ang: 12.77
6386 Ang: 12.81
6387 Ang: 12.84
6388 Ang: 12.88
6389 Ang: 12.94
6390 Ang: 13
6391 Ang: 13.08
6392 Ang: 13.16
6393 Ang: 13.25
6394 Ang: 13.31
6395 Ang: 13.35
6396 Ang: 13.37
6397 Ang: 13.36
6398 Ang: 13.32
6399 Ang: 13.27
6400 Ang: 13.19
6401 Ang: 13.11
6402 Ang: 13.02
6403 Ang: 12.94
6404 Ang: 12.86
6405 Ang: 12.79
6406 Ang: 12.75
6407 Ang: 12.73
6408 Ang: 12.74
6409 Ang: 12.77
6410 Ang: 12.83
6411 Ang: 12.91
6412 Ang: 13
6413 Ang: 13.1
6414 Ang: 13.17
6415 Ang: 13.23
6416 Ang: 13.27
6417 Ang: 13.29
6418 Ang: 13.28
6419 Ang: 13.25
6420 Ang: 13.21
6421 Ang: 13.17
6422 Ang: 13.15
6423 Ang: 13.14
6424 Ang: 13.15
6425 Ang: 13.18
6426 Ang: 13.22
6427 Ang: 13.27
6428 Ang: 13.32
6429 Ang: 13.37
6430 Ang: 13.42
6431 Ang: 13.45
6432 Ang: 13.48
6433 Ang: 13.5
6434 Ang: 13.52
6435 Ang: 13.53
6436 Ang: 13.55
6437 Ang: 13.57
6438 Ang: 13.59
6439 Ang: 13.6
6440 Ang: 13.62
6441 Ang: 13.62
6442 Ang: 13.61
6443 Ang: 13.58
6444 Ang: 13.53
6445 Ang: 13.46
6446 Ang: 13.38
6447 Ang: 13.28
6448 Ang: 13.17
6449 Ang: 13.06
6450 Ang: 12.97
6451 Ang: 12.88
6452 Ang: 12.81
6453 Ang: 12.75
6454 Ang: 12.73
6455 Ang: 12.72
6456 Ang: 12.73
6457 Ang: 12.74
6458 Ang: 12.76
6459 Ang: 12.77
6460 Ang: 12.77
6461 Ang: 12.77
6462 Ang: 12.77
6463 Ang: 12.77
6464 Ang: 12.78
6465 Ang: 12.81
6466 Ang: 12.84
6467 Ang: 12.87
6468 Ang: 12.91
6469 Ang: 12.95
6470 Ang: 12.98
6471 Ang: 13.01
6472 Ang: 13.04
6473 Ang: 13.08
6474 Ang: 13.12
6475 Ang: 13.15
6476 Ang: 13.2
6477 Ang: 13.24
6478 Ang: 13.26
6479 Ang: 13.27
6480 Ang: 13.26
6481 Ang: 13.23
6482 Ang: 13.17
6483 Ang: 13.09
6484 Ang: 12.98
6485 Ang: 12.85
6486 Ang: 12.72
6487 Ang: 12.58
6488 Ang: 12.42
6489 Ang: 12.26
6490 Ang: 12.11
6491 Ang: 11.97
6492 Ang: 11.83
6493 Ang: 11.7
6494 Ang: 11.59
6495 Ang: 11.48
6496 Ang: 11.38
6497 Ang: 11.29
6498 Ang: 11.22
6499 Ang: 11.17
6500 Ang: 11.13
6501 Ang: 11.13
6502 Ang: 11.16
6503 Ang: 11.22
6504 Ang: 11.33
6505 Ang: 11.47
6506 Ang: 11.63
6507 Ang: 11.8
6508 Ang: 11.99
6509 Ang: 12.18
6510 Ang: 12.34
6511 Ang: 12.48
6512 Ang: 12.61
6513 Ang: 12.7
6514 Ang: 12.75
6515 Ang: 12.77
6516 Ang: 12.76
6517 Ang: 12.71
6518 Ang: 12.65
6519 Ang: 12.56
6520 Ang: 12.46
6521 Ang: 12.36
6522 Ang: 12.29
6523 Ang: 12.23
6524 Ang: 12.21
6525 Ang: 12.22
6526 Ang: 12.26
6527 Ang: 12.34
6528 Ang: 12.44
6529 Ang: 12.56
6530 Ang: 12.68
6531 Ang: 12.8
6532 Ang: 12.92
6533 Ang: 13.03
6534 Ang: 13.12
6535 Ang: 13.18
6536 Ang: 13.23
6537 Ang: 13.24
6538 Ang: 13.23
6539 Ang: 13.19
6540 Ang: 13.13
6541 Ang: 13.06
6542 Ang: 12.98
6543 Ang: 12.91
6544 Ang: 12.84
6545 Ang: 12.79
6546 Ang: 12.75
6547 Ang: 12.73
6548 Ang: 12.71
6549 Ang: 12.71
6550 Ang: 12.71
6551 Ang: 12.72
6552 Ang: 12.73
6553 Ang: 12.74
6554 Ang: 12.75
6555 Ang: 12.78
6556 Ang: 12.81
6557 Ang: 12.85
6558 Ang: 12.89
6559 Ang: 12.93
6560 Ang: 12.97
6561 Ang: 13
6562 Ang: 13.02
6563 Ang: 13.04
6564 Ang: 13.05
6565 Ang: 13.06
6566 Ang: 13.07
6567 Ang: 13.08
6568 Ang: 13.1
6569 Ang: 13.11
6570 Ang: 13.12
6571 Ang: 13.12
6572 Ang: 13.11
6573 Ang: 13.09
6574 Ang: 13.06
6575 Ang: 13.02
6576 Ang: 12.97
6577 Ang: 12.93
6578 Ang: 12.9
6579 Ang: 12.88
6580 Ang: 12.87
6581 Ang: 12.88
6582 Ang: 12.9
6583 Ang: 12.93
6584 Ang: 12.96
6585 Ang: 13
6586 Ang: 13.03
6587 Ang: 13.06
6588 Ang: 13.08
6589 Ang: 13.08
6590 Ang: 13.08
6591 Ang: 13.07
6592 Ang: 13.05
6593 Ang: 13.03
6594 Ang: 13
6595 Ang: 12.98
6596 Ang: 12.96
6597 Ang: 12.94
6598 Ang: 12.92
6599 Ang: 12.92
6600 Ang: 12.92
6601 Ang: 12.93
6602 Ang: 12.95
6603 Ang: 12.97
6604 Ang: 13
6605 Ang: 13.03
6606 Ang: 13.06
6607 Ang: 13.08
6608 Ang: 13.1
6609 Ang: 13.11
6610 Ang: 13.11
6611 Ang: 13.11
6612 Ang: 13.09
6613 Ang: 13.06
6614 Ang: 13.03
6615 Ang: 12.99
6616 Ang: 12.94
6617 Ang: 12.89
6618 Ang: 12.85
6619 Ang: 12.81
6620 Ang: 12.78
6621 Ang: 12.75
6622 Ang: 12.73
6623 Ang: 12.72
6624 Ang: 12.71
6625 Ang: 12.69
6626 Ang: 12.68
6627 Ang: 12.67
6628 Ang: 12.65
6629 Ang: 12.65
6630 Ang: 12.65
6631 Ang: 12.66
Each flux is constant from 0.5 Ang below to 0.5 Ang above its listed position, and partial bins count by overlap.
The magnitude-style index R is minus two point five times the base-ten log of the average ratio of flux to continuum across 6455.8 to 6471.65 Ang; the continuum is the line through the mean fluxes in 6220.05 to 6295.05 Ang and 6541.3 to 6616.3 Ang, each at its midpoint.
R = 0.01 mag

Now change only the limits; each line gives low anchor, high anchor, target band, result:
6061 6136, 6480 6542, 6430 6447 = -0.10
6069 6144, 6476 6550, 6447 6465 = -0.03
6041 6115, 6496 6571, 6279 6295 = -0.04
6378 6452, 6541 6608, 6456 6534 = 0.05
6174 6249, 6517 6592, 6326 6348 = -0.03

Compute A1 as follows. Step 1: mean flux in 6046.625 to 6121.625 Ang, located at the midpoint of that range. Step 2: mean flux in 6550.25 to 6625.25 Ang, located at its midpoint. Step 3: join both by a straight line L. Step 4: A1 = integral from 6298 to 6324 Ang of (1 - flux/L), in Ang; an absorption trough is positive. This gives -1.1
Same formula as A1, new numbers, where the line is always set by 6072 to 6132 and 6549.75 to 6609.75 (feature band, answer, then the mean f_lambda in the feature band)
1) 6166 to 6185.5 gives 0.37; 12.4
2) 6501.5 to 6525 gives 1.31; 12.2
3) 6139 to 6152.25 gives -0.38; 13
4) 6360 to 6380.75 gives -0.02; 12.8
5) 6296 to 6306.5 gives -0.04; 12.8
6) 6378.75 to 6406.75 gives -0.27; 12.9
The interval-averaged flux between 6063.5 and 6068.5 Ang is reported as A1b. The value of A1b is 12.4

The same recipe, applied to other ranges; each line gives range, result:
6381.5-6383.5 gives 12.6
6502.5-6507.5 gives 11.5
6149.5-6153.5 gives 13.3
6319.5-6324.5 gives 13.3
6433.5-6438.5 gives 13.6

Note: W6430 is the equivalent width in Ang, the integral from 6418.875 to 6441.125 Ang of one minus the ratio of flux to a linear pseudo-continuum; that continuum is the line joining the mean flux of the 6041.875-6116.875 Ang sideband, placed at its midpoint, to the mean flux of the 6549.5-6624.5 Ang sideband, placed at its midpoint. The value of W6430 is -1.0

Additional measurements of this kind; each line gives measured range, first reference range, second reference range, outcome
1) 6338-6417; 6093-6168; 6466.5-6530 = -2.9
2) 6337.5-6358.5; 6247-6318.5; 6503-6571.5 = 0.3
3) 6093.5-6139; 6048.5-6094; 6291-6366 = -0.2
